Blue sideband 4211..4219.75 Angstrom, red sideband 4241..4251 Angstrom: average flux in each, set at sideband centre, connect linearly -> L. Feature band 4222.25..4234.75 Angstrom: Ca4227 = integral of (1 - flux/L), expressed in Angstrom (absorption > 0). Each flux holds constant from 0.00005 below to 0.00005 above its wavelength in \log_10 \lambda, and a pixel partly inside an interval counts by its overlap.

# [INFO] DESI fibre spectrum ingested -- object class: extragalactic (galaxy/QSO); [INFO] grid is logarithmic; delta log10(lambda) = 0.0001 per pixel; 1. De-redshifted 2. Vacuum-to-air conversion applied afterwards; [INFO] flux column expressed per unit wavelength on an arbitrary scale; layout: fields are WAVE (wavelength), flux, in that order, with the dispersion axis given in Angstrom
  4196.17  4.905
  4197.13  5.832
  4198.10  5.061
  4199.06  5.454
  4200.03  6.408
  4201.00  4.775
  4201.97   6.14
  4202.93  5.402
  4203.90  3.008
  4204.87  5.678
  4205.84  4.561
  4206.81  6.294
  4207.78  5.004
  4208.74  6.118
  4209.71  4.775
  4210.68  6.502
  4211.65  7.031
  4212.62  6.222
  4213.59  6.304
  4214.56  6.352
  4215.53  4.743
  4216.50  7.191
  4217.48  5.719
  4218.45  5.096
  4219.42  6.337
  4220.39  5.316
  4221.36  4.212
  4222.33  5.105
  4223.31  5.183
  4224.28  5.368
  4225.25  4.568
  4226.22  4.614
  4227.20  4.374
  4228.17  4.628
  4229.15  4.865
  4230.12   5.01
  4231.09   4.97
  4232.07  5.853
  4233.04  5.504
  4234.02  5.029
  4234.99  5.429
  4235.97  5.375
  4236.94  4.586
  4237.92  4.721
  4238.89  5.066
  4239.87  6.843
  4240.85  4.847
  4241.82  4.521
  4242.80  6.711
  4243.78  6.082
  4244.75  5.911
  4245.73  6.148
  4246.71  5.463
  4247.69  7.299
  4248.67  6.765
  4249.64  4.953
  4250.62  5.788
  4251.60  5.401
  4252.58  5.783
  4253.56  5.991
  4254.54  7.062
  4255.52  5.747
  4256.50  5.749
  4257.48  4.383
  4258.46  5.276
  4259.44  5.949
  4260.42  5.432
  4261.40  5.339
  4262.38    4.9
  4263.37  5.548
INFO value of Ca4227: 2.1 Angstrom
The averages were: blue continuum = 6.11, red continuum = 5.93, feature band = 5.01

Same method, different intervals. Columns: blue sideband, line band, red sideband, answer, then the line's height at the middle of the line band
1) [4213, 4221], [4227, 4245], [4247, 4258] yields 1.81 Angstrom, 5.88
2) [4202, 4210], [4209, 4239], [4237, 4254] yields 0.34 Angstrom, 5.44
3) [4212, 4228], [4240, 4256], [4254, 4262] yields -1.05 Angstrom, 5.56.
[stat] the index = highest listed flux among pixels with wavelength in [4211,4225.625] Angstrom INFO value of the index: 7.191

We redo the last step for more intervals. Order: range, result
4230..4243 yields 6.843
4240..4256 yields 7.299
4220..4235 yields 5.853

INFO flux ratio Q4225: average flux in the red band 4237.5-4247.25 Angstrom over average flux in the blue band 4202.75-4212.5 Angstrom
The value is 1.03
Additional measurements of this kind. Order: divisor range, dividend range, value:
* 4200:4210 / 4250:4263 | 1.07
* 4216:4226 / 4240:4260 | 1.08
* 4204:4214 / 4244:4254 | 1.04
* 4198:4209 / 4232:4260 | 1.06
